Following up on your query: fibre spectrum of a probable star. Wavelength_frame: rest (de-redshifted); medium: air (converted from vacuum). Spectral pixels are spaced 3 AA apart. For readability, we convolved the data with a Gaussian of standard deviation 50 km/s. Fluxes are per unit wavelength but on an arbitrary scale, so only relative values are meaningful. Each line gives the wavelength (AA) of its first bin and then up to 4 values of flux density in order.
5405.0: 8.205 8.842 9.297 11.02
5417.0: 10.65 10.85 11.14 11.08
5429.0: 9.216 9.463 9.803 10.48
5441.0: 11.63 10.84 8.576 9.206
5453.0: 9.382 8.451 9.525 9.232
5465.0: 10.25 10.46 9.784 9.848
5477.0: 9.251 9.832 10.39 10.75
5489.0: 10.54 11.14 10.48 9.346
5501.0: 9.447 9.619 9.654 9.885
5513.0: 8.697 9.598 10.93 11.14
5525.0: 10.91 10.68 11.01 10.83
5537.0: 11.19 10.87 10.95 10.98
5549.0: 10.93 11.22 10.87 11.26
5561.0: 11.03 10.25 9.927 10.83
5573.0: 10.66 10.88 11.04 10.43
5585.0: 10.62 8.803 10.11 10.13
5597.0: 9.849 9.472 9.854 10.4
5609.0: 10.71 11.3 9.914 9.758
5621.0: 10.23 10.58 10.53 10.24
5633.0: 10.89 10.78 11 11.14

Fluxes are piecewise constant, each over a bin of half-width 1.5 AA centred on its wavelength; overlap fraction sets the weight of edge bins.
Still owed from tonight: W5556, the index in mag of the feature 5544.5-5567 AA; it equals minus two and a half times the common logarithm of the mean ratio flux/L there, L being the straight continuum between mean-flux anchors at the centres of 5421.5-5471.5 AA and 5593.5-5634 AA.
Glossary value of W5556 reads -0.07 mag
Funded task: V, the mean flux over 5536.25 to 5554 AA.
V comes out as 11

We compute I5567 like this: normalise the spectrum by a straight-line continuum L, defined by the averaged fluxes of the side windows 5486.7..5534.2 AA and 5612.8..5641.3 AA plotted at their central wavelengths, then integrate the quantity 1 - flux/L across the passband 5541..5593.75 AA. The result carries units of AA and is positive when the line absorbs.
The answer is -1.4 AA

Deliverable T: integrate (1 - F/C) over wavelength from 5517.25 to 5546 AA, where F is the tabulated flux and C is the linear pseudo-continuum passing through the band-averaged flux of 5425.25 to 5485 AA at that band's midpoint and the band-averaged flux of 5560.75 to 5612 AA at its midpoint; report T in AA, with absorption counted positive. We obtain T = -2.4 AA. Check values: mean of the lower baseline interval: 9.83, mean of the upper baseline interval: 10.3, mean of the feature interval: 10.9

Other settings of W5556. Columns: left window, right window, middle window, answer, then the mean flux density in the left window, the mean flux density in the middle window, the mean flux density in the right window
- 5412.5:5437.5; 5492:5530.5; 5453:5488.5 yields 0.048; 10.4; 9.8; 10.1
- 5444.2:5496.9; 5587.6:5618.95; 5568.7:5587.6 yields -0.063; 9.85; 10.6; 10.1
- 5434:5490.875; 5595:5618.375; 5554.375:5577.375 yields -0.063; 9.92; 10.7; 10.2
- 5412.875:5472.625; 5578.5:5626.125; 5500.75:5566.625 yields -0.045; 10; 10.6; 10.2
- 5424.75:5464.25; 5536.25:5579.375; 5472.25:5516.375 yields 0.036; 9.76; 9.91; 10.8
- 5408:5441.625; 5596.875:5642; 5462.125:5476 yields 0.039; 10.3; 9.97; 10.4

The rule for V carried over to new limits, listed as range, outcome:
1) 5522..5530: 10.9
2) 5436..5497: 10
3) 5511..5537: 10.5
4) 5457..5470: 9.81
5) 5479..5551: 10.4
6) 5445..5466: 9.25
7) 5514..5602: 10.6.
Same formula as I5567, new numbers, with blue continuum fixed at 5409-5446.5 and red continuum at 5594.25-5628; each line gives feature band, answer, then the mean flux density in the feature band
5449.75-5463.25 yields 1.6 AA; 9.15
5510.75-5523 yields 0.3 AA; 10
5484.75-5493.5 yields -0.4 AA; 10.8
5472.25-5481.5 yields 0.6 AA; 9.65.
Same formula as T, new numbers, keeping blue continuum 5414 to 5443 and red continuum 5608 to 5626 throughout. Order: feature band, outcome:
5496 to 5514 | 1.7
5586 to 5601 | 1.0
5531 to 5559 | -1.5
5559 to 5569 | 0.0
